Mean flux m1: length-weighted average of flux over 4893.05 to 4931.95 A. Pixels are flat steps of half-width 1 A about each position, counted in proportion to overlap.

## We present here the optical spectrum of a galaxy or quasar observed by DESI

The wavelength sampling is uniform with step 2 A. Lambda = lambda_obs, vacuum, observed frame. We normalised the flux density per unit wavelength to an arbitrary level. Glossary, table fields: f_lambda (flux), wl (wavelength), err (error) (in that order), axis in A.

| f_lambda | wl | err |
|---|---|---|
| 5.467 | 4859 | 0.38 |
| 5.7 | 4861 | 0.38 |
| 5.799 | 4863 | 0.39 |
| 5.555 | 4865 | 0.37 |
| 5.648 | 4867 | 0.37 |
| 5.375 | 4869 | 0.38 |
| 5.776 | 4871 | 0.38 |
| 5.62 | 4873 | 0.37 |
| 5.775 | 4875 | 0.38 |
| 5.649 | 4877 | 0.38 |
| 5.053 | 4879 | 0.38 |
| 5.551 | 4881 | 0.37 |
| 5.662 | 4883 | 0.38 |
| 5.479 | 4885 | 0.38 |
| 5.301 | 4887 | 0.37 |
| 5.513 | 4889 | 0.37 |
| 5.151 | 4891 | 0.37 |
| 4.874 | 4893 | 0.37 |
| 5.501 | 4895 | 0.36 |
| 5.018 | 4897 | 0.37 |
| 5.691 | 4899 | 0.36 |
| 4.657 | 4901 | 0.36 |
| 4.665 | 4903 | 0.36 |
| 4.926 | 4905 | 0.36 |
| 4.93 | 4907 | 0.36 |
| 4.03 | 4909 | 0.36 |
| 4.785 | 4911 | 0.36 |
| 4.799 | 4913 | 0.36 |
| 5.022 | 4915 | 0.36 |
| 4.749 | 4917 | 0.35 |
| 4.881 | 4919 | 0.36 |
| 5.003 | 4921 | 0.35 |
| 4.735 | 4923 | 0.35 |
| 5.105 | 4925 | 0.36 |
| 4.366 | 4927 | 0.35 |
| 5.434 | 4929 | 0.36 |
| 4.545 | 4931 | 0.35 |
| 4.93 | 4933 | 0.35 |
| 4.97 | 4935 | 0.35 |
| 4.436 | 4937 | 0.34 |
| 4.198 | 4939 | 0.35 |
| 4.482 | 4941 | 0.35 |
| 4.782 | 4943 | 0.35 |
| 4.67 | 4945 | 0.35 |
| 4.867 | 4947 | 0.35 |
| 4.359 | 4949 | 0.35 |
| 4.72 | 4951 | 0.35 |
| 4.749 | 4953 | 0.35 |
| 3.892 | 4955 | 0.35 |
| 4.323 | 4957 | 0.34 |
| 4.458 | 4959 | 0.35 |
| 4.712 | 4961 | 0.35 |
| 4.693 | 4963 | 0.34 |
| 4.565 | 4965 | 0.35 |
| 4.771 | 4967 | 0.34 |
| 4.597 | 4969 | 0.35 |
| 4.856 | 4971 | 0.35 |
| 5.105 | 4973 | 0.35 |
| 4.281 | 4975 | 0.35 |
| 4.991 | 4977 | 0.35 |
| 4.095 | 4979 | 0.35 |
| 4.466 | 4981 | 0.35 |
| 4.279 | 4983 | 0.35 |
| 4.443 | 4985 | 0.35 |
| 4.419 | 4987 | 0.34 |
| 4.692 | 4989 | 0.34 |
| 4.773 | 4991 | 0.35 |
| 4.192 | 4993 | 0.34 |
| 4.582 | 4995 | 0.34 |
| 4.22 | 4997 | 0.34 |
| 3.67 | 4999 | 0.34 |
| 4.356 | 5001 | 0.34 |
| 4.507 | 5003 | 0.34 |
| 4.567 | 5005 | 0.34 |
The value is 4.89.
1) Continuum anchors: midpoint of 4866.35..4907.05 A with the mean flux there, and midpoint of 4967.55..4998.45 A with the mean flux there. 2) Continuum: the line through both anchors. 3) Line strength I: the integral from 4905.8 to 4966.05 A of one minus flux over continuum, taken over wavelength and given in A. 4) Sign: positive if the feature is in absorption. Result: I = 2.98 A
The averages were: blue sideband 5.33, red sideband 4.52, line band 4.67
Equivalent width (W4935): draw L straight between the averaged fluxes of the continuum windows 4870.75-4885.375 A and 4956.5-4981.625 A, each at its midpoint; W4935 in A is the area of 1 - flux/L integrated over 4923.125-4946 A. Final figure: 1.2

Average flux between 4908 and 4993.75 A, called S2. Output 4.63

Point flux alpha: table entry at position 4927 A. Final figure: 4.366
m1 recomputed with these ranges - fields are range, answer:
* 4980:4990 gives 4.46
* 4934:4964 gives 4.55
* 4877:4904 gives 5.25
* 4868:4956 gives 4.97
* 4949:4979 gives 4.6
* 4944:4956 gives 4.54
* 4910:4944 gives 4.78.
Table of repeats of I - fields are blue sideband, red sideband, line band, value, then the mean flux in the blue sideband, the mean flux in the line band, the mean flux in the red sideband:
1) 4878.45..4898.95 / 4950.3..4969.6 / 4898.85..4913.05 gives 1.1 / 5.33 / 4.76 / 4.54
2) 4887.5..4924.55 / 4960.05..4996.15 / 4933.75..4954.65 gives 0.7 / 4.95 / 4.6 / 4.58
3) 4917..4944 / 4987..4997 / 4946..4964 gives 0.5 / 4.76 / 4.53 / 4.51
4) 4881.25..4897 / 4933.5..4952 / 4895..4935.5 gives 0.9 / 5.34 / 4.88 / 4.62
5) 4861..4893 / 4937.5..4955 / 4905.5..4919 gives 0.8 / 5.51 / 4.74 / 4.56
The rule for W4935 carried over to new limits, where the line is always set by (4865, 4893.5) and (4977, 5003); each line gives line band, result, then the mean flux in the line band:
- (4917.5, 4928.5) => 0.4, 4.84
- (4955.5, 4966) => 0.3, 4.52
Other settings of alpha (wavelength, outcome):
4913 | 4.799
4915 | 5.022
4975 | 4.281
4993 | 4.192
